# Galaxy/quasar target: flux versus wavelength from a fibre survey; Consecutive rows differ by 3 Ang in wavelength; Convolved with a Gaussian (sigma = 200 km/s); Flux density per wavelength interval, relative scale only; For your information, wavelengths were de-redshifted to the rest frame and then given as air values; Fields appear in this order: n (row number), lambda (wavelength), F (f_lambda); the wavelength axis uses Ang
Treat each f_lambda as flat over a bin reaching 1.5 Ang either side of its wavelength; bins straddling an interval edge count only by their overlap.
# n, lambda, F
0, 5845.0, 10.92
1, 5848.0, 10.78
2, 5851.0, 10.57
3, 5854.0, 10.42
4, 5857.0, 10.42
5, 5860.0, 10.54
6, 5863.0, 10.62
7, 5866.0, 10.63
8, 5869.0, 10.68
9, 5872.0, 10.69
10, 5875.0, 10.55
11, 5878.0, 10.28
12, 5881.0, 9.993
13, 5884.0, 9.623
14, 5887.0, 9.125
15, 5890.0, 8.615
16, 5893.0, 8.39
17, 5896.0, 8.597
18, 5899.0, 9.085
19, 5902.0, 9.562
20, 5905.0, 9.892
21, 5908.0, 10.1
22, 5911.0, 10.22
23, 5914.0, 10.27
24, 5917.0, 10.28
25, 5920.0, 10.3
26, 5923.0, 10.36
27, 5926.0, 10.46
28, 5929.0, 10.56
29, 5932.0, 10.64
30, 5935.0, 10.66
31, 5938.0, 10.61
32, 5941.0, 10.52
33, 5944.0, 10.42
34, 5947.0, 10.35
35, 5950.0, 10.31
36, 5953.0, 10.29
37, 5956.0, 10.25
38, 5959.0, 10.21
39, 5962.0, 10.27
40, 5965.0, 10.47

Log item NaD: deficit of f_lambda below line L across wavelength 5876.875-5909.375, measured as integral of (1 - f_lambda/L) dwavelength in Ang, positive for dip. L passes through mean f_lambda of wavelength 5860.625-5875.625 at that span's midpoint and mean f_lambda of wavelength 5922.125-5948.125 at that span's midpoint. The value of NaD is 3.73 Ang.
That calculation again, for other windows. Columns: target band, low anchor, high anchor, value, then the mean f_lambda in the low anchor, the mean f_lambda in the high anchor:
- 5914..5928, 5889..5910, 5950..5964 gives -1.1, 9.22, 10.3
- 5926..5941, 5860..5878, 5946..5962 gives -0.3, 10.6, 10.3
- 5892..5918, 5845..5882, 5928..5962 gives 2.2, 10.5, 10.4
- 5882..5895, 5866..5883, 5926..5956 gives 1.8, 10.4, 10.5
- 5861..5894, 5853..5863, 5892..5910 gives 0.0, 10.5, 9.32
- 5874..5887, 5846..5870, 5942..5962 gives 0.7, 10.6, 10.3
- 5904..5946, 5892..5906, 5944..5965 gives -3.1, 9.1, 10.3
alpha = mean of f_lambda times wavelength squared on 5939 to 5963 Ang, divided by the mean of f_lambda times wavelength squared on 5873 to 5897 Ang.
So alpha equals 1.1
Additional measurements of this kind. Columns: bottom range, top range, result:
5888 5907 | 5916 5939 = 1.17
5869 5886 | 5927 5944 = 1.05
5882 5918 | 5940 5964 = 1.11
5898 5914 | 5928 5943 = 1.09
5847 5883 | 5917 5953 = 1.02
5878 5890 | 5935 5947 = 1.12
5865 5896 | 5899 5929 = 1.05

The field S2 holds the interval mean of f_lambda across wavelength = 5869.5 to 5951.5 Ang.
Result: 10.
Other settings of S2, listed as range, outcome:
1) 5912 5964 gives 10.4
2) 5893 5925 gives 9.81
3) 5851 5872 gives 10.6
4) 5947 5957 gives 10.3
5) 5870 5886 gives 10.2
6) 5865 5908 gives 9.7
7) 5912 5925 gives 10.3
